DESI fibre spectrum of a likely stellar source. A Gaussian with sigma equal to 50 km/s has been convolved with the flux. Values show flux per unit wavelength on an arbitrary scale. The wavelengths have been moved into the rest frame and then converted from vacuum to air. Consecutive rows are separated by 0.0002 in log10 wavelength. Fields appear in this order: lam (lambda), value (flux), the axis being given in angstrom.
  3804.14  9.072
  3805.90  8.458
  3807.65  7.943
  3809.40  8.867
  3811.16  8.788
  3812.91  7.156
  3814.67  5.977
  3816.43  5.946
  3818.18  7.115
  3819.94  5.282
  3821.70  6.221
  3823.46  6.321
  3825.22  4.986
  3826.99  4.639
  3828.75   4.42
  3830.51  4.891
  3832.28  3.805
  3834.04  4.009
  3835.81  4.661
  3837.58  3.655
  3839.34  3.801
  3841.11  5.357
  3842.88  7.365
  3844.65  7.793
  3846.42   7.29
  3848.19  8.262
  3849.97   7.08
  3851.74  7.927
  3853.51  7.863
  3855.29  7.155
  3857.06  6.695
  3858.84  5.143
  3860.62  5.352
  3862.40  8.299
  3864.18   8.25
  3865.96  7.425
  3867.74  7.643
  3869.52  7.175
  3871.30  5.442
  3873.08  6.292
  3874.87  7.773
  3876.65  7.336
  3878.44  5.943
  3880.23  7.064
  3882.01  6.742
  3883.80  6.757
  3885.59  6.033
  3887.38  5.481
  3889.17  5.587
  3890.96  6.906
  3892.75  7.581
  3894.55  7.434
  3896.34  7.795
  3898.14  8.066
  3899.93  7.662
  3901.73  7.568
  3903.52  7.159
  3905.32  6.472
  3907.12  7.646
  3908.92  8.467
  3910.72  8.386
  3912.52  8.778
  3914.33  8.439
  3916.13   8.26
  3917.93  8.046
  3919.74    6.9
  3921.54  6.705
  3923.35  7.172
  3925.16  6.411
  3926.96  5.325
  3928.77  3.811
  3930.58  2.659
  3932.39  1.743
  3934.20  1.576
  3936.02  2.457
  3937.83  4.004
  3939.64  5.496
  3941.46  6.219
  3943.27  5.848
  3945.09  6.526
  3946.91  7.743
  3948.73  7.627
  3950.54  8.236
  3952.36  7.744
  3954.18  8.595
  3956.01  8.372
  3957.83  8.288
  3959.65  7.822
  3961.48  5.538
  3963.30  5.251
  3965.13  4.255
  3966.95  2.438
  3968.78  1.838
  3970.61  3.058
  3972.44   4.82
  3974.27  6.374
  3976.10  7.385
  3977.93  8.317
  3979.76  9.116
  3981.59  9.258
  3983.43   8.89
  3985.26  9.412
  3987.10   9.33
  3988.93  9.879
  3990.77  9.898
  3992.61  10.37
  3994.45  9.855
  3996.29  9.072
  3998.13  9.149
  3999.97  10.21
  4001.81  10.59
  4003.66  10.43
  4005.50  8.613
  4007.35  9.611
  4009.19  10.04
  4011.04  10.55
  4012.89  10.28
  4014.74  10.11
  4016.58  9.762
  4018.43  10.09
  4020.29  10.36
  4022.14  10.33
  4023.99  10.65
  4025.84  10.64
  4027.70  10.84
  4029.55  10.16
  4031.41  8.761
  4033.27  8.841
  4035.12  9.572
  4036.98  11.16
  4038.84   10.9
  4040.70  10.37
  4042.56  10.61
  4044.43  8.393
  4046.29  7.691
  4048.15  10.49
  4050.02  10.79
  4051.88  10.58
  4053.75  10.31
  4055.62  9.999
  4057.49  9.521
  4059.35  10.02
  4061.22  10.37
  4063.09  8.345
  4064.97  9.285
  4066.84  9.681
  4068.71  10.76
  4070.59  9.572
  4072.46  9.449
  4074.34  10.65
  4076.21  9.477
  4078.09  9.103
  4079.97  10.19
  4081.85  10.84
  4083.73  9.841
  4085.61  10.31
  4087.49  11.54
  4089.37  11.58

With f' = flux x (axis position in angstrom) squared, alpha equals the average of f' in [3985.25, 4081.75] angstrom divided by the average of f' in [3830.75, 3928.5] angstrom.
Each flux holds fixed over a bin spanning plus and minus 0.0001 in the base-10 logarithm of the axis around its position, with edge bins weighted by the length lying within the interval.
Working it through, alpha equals 1.57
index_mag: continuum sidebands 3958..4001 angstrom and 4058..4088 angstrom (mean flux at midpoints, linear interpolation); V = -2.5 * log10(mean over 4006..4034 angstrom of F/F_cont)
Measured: -0.18 mag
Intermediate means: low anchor 7.49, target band 10.1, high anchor 9.94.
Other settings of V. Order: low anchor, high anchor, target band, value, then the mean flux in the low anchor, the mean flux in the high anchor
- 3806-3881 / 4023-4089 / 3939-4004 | 0.14 mag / 6.46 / 10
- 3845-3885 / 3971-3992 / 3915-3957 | 0.29 mag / 7.04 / 8.32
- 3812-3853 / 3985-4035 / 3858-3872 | -0.04 mag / 5.85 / 9.92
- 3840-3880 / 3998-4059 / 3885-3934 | 0.18 mag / 7.02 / 10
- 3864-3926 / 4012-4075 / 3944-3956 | 0.07 mag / 7.21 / 9.98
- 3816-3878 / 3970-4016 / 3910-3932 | 0.16 mag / 6.25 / 9.04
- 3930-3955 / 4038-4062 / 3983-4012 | -0.24 mag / 5.49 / 10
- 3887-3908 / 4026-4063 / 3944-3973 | 0.32 mag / 7.15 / 9.94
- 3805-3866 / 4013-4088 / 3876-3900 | 0.07 mag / 6.39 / 10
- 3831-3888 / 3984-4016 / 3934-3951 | 0.44 mag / 6.46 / 9.84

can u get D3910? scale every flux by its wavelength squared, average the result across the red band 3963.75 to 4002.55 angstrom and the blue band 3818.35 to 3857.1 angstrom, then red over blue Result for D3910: 1.4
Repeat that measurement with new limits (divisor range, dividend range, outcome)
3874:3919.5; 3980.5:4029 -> 1.43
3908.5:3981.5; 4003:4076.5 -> 1.69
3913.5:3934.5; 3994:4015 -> 1.81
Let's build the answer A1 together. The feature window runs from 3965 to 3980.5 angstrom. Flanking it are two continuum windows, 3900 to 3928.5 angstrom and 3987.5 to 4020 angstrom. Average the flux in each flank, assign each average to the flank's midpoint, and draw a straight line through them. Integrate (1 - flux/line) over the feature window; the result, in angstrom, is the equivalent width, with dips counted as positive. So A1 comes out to 6.5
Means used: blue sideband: 7.37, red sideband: 9.91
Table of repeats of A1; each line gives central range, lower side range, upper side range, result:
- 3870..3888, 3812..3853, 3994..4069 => 0.7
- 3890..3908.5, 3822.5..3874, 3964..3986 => -3.7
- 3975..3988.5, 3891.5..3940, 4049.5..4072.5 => -1.4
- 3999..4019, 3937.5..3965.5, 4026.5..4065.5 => -3.1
